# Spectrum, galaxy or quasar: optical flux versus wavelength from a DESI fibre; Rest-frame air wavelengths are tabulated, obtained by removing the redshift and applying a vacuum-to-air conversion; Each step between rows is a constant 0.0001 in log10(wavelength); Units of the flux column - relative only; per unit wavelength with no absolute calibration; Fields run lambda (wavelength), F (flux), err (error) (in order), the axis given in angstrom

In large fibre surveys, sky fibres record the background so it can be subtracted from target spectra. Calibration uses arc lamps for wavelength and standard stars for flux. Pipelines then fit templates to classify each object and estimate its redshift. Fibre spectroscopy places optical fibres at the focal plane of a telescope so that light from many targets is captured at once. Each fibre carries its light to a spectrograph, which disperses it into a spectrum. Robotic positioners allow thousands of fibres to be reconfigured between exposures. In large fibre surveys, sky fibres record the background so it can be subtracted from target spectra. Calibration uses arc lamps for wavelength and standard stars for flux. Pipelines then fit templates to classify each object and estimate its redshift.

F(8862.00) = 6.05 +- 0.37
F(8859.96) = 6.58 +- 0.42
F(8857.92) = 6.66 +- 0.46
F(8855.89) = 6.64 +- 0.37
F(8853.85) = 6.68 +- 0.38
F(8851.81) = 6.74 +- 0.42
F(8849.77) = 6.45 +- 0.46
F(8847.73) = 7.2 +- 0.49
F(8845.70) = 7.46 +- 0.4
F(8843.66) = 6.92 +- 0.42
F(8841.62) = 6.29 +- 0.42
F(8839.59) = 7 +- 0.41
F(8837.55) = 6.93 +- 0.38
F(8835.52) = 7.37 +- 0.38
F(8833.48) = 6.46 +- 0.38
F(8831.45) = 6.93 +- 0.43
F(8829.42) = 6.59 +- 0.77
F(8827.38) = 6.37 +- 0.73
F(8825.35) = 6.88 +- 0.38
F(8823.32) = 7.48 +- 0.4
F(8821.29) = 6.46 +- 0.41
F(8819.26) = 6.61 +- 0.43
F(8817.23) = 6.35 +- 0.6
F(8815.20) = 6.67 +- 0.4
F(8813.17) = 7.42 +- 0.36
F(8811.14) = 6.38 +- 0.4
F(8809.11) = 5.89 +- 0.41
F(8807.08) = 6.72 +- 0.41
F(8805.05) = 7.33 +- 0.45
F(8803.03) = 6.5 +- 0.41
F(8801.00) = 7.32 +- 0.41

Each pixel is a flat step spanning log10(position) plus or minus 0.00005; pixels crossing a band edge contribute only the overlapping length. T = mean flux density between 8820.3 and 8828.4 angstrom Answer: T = 6.8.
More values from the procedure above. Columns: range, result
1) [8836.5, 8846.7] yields 6.92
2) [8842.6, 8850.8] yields 7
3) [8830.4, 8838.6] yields 6.92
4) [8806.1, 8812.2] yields 6.33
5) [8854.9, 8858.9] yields 6.67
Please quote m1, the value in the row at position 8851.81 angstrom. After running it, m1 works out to 6.74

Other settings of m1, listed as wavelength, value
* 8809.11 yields 5.89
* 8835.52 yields 7.37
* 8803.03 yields 6.5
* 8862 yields 6.05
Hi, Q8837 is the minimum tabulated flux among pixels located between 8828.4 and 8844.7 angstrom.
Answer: 6.29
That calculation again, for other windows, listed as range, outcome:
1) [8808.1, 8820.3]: 5.89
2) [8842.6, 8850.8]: 6.45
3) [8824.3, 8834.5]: 6.37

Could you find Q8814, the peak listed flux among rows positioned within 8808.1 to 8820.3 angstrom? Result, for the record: 7.42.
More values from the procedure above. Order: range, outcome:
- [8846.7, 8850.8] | 7.2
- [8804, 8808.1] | 7.33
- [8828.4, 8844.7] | 7.37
